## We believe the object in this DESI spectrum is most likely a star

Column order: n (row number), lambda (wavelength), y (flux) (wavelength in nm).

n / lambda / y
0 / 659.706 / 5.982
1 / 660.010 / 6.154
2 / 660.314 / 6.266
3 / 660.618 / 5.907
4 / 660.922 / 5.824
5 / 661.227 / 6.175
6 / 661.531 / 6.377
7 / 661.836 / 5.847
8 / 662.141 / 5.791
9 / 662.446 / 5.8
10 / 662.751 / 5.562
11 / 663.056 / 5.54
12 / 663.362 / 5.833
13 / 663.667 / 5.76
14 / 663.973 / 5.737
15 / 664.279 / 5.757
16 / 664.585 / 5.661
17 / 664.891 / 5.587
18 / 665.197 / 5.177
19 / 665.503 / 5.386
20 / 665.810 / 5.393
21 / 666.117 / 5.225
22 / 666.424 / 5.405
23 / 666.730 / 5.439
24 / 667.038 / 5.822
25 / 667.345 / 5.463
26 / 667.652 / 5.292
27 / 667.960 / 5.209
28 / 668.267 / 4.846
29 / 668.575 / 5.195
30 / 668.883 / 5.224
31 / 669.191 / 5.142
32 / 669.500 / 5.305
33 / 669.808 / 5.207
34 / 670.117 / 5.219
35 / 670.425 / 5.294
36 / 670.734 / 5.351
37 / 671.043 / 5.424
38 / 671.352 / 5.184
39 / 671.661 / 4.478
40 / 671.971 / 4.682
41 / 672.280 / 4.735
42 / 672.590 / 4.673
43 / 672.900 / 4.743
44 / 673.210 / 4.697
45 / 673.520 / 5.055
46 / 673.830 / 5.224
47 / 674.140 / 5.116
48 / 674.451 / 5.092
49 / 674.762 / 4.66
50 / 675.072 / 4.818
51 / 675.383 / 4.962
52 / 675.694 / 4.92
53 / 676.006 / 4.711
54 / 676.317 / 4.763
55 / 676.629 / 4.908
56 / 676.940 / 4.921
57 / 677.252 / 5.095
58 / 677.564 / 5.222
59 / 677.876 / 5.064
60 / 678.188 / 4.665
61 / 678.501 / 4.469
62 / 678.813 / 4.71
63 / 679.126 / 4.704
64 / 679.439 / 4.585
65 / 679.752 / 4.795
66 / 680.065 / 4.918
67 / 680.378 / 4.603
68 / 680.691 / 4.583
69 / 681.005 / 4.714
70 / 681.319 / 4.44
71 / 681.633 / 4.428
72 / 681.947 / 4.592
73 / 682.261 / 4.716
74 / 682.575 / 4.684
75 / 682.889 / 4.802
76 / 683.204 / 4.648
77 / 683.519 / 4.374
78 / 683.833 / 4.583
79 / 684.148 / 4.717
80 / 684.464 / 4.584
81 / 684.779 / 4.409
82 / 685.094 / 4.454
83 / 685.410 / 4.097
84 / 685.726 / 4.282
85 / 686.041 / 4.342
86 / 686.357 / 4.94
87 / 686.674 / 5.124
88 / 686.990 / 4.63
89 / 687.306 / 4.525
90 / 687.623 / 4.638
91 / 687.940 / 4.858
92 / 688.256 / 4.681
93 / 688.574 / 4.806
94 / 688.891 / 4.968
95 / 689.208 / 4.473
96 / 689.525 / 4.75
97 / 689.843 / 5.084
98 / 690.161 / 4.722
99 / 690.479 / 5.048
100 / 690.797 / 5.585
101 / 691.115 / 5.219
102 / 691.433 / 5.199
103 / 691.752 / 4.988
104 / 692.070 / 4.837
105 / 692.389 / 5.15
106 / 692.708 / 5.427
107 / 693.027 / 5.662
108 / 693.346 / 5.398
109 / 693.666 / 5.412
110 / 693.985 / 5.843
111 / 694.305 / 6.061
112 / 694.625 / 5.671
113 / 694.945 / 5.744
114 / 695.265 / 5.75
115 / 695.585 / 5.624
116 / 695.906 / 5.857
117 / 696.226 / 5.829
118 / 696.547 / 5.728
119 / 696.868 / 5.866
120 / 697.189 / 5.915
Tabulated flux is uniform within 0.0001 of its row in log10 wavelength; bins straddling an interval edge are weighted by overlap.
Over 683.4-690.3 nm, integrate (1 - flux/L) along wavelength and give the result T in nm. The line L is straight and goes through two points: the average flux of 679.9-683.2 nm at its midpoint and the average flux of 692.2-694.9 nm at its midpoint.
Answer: 0.57 nm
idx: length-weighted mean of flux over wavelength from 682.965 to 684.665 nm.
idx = 4.59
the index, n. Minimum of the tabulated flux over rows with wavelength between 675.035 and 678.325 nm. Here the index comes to 4.665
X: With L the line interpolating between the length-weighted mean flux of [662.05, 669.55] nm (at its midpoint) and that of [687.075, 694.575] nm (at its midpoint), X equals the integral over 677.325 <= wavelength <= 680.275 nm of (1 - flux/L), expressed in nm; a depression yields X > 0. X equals 0.27 nm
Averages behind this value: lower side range 5.46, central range 4.8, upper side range 5.11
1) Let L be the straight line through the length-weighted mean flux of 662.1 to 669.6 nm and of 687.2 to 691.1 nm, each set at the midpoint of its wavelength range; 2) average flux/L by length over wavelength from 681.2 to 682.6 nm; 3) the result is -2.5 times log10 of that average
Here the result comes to 0.11 mag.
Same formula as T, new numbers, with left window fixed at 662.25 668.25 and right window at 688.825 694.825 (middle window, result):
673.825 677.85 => 0.342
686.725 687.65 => 0.112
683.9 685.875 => 0.328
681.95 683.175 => 0.145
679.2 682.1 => 0.394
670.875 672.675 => 0.190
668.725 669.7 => 0.045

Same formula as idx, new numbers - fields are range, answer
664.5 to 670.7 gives 5.32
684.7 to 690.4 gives 4.66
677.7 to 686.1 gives 4.6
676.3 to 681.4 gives 4.78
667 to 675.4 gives 5.07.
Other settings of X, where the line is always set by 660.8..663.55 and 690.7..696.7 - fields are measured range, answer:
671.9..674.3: 0.364 nm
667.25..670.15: 0.293 nm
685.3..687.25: 0.357 nm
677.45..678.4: 0.125 nm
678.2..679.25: 0.195 nm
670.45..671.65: 0.114 nm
